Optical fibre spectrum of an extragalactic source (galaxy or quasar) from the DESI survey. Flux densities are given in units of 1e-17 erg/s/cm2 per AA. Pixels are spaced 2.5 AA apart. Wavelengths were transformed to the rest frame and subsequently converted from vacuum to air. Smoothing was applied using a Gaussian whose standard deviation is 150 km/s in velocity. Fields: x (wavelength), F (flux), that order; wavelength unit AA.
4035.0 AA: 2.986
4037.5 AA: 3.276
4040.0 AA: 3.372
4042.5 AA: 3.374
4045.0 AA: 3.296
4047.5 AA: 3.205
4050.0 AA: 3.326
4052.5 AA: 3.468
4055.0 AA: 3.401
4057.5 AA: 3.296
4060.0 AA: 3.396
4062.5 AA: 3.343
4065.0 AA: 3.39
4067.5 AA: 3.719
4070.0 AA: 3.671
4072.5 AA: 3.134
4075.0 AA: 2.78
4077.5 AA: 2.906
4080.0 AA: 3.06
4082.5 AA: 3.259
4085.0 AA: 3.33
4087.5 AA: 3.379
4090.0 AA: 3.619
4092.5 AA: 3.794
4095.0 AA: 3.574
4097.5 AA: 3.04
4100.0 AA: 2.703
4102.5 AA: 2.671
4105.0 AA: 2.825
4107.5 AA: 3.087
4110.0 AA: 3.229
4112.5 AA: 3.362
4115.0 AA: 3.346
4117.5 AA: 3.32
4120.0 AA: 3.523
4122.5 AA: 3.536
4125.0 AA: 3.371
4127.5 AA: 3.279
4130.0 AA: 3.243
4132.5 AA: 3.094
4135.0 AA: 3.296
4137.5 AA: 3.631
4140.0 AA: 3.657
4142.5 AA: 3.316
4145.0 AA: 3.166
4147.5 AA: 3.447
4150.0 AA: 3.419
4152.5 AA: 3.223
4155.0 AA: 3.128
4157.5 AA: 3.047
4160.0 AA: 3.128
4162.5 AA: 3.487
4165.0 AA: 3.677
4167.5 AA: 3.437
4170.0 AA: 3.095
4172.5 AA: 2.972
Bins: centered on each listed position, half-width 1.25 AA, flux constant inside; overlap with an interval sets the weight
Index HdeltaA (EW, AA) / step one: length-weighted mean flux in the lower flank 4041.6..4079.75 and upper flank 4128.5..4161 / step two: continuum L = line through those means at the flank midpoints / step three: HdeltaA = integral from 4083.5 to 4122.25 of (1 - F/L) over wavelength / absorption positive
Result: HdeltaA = 0.46 AA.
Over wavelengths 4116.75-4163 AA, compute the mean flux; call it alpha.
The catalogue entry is 3.33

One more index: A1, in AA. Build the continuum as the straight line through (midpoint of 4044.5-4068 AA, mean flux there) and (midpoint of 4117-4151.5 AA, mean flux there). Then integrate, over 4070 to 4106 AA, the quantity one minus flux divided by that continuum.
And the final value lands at 2.22 AA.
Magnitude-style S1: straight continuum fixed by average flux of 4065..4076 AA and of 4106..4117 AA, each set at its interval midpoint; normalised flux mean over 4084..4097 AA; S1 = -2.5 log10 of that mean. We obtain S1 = -0.07 mag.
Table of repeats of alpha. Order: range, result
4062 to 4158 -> 3.28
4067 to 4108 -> 3.2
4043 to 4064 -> 3.34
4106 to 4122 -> 3.31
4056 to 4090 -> 3.3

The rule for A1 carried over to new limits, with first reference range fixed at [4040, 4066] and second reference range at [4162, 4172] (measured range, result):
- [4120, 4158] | 0.5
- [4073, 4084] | 1.1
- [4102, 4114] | 1.1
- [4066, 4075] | -0.1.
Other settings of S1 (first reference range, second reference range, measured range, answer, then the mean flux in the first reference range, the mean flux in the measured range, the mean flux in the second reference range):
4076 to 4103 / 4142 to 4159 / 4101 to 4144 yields -0.01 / 3.22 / 3.28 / 3.24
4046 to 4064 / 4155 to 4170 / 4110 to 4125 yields -0.02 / 3.35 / 3.4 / 3.31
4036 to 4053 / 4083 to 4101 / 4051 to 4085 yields 0.01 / 3.32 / 3.3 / 3.35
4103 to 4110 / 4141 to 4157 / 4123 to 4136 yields -0.05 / 2.97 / 3.27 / 3.28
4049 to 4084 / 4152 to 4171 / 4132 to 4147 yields -0.03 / 3.3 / 3.38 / 3.28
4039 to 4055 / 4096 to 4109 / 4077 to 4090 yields -0.07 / 3.34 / 3.24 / 2.89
